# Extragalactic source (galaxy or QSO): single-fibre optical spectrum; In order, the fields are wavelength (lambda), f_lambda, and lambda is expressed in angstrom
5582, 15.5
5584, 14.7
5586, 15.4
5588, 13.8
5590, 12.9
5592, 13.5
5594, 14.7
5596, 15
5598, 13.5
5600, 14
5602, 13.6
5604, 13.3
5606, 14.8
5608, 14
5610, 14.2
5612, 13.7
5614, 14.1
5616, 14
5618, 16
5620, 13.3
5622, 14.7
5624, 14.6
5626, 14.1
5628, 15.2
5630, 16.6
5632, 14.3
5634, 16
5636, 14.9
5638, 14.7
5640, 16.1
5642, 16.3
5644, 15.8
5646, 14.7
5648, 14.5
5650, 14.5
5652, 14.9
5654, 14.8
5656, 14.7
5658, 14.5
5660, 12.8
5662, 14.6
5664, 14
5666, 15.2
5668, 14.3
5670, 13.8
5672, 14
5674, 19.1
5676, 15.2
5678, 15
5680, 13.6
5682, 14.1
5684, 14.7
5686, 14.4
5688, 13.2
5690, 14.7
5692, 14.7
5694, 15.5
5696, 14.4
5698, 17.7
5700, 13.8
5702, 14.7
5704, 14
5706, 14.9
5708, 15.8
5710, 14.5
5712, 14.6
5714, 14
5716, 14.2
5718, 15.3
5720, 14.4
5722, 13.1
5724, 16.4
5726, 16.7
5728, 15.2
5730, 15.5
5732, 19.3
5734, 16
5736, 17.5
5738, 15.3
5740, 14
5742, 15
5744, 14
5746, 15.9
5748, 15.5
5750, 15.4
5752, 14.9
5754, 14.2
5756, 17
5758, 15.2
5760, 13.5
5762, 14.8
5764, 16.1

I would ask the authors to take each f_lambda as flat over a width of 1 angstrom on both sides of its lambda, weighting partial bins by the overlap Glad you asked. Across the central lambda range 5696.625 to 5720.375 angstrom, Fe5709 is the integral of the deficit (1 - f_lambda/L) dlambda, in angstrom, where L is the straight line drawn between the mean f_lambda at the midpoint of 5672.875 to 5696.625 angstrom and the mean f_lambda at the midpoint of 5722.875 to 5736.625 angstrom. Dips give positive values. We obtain 1.4 angstrom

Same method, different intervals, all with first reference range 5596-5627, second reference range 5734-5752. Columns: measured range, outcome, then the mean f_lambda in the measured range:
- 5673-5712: -0.1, 14.9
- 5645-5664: 0.2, 14.4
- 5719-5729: 0.0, 15.2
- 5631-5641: -0.6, 15.2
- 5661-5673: 0.3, 14.3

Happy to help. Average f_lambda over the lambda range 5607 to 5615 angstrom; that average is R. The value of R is 14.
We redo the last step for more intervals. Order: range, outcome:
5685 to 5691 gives 14.1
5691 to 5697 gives 14.9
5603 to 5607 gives 14.1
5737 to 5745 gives 14.6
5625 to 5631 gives 15.3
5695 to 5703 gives 15.1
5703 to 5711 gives 14.8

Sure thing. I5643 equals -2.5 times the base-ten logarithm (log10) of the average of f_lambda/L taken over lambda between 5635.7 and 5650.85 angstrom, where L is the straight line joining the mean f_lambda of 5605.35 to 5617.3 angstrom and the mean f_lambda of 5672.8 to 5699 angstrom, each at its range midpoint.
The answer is -0.05 mag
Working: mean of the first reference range 14.2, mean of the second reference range 15.1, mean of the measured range 15.2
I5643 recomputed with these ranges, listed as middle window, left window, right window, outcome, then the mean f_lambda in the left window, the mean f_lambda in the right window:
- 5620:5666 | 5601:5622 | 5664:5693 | -0.03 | 14.1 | 14.7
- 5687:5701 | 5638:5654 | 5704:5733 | 0.03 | 15.2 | 15.2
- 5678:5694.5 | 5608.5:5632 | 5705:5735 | 0.05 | 14.6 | 15.3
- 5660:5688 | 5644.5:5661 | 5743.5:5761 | 0.00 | 14.5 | 15.1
